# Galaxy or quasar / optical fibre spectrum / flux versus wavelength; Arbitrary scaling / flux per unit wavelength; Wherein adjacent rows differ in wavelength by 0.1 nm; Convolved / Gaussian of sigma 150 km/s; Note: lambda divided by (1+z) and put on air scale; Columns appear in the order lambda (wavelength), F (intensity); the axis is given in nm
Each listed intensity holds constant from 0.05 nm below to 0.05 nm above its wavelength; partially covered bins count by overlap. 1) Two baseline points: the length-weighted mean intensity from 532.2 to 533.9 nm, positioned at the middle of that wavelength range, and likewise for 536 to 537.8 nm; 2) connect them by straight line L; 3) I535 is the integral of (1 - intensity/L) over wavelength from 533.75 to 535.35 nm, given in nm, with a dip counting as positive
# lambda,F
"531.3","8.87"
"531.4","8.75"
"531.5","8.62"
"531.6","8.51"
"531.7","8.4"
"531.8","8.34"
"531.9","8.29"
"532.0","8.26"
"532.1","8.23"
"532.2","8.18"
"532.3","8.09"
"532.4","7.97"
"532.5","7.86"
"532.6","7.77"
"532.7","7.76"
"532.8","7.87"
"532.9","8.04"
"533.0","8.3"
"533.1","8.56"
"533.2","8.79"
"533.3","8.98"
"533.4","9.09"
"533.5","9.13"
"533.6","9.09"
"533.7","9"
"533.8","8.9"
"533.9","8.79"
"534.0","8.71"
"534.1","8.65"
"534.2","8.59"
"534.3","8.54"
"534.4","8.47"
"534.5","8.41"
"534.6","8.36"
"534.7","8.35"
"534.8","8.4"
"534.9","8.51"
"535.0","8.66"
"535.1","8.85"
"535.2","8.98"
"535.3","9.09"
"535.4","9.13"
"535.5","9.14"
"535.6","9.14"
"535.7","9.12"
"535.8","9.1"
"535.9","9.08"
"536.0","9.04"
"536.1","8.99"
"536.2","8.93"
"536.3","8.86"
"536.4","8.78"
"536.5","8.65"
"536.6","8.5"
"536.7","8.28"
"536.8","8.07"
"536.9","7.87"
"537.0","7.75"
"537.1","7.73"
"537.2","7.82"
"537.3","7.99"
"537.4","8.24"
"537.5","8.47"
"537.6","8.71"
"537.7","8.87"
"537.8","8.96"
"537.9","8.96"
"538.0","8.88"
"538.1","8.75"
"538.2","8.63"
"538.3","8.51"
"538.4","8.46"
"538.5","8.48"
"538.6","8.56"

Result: -0.038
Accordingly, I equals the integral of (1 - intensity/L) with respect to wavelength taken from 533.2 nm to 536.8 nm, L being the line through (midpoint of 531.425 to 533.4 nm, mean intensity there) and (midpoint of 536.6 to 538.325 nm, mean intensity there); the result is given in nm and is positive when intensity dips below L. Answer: -0.20 nm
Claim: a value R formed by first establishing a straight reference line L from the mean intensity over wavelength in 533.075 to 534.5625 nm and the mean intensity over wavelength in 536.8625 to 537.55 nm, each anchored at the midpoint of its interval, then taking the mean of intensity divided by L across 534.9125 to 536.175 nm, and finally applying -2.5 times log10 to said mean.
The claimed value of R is -0.08 mag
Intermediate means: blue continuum 8.78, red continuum 7.98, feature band 9.01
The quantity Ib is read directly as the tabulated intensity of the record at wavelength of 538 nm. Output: 8.88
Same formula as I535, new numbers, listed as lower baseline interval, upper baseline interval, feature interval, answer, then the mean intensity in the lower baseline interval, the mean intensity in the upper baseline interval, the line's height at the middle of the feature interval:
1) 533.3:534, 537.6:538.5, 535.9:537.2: 0.054 nm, 8.98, 8.73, 8.82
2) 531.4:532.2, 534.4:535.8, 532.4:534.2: 0.008 nm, 8.39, 8.78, 8.57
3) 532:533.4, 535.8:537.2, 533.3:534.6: -0.072 nm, 8.22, 8.5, 8.31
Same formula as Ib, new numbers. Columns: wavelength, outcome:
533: 8.3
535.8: 9.1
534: 8.71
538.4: 8.46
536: 9.04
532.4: 7.97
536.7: 8.28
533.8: 8.9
